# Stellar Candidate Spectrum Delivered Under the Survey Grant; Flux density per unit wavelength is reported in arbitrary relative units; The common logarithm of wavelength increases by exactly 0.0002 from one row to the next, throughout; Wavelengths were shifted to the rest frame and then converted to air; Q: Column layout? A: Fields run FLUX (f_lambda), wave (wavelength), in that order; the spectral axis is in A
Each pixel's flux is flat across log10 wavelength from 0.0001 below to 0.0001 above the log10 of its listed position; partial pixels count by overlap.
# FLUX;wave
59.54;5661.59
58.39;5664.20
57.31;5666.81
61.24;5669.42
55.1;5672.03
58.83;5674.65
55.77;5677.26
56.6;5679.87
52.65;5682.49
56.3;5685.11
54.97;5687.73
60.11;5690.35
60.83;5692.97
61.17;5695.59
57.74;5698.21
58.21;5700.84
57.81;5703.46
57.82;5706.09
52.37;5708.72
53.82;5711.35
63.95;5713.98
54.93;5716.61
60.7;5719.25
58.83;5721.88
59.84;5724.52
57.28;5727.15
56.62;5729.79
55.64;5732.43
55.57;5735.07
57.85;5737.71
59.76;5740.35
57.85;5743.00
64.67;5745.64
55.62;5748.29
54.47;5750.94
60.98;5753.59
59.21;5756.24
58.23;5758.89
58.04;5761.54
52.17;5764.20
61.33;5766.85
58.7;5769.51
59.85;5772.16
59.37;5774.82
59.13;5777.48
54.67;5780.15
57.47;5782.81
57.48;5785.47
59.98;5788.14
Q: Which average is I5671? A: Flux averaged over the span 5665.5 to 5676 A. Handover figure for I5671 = 58.1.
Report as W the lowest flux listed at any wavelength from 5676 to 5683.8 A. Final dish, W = 52.65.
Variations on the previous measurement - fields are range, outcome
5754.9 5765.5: 52.17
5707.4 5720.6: 52.37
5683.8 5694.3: 54.97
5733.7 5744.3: 55.57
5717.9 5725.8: 58.83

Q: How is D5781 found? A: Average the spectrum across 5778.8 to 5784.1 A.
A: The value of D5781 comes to 56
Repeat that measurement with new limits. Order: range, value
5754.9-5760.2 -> 58.7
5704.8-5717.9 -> 56.6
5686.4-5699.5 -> 59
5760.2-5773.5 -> 58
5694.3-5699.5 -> 59.5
